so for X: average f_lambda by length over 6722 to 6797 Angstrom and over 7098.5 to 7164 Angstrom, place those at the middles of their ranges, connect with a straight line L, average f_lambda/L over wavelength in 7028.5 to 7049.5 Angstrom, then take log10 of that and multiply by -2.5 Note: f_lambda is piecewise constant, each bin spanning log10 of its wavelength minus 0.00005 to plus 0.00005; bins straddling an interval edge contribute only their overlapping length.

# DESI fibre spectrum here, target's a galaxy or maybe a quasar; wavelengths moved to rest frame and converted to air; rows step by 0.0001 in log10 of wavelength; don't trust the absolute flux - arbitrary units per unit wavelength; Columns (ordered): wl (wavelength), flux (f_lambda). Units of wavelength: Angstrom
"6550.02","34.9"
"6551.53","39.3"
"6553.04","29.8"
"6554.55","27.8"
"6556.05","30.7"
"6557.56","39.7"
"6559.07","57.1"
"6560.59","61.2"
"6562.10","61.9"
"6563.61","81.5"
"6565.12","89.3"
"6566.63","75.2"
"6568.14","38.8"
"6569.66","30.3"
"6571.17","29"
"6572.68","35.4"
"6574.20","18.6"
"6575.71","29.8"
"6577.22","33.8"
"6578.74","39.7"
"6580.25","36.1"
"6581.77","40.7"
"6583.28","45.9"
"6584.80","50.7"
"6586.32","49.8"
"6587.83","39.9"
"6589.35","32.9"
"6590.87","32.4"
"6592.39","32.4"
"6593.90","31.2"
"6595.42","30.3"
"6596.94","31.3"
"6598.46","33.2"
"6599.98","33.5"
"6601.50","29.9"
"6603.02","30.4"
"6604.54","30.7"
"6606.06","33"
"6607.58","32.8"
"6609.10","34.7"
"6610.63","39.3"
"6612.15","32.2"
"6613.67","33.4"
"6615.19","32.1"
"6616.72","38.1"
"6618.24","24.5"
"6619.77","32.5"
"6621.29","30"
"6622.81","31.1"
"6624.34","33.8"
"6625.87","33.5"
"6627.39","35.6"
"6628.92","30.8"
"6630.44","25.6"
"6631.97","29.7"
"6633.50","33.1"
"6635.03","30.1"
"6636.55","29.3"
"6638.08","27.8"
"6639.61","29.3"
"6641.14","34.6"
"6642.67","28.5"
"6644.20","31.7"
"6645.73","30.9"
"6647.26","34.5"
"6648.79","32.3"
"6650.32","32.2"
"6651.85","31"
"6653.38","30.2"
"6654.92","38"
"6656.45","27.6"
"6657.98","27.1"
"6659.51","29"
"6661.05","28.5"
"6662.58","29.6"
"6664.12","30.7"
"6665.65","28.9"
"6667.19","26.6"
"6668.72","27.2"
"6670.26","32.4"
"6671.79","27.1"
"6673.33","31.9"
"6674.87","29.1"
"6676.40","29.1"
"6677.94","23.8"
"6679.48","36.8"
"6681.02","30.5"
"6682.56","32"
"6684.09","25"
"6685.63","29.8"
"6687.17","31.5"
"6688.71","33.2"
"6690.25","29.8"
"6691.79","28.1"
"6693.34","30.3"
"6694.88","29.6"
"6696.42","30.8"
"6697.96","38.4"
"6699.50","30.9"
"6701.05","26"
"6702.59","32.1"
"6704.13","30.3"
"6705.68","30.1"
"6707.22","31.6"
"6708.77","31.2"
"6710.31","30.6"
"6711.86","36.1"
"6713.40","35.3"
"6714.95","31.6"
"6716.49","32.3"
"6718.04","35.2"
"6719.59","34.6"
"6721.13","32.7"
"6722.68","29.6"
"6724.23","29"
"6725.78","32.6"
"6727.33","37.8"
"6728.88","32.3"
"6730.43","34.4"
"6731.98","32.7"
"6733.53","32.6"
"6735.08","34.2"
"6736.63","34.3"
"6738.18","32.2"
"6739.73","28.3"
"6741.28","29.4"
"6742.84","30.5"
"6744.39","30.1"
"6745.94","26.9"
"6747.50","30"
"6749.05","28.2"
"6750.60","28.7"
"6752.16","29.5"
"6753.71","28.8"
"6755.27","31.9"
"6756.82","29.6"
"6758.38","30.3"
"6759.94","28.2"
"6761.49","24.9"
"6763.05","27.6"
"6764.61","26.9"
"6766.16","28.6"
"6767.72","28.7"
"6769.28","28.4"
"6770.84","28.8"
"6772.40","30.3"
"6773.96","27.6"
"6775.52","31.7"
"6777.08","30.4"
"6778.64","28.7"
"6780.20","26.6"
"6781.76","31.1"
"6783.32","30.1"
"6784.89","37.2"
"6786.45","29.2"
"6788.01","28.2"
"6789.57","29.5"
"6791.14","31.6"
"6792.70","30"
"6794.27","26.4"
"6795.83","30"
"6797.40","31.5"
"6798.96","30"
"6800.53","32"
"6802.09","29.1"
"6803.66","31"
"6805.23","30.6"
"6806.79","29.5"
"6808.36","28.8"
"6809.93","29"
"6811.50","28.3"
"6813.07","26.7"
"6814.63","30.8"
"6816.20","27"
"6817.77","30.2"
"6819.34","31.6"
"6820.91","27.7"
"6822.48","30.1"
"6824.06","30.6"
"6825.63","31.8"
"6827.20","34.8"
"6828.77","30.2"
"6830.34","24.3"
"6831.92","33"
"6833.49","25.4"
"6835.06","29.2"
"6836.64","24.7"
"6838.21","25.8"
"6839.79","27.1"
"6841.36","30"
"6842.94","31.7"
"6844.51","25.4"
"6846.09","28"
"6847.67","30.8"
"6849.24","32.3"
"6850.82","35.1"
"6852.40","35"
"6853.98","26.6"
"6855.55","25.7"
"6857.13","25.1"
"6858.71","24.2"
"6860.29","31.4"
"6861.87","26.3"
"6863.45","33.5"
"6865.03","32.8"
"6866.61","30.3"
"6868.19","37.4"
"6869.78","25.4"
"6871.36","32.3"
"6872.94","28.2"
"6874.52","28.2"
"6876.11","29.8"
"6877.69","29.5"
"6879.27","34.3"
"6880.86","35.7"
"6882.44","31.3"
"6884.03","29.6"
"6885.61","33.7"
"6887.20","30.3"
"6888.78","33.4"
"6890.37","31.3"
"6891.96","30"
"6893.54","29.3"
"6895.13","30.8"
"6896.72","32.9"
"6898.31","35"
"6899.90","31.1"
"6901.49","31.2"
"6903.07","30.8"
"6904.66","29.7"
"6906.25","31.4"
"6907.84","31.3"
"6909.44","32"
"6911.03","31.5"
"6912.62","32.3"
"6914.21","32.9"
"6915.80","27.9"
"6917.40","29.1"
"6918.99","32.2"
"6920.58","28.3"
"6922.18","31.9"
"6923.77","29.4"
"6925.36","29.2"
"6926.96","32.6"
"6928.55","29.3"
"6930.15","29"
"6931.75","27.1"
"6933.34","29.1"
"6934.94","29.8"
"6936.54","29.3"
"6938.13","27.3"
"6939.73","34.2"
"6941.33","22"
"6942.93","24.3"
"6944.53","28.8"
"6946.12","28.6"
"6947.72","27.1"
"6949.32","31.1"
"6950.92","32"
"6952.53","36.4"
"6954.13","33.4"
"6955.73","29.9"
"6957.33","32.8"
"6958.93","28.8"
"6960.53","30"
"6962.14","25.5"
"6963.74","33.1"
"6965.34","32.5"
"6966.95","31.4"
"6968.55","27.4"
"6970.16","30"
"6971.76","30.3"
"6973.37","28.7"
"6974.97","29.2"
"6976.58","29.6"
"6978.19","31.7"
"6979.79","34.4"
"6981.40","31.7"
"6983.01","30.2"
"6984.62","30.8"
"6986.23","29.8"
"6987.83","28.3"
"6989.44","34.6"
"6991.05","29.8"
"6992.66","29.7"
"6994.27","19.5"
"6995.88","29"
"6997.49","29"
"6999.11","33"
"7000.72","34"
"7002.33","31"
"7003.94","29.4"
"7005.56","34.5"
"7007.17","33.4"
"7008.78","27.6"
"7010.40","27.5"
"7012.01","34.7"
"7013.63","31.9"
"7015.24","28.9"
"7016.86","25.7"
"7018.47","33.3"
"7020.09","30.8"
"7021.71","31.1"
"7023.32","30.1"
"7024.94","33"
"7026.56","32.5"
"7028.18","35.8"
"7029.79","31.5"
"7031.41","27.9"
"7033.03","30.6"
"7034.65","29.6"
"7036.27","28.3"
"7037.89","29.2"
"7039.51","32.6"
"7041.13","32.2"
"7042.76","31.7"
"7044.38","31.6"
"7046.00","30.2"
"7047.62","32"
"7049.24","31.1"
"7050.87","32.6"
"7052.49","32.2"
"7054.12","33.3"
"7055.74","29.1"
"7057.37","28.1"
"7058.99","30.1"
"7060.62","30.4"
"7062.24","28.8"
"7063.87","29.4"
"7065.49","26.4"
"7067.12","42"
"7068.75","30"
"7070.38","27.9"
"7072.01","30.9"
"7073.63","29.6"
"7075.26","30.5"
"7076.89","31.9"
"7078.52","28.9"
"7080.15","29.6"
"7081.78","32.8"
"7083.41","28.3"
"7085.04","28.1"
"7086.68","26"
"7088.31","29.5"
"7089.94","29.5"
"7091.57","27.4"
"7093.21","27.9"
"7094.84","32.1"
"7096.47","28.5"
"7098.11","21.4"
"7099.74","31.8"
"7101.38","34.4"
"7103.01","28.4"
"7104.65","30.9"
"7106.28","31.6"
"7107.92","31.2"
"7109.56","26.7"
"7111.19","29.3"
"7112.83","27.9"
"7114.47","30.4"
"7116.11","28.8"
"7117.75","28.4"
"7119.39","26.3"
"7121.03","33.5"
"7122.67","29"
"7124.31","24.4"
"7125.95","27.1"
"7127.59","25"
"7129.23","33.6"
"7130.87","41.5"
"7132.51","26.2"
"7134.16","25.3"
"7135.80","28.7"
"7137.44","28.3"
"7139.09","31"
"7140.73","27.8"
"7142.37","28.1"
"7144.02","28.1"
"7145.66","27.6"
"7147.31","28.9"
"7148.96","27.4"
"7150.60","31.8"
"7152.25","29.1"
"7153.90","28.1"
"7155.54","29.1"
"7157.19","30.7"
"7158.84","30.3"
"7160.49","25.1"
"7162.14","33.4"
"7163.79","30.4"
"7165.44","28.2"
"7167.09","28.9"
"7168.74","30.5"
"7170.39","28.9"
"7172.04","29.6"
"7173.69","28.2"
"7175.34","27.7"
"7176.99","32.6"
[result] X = -0.05 mag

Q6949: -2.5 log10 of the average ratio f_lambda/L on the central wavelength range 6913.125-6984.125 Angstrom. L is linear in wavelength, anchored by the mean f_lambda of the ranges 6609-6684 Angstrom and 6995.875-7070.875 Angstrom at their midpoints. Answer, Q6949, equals 0.034 mag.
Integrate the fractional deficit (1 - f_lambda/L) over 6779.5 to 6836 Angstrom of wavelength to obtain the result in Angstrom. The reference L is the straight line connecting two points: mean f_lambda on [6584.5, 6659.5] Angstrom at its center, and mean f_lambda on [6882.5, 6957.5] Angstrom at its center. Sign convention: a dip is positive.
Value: 2.6 Angstrom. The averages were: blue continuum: 32.5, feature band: 29.8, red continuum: 30.5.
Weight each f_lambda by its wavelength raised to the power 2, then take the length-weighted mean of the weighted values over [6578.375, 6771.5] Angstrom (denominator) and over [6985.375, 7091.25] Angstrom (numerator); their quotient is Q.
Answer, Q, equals 1.1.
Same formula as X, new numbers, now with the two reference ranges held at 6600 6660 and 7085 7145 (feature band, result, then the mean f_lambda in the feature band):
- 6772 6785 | 0.027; 30.1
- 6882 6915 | -0.047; 31.5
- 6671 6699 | 0.032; 30.4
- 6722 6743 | -0.039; 32.2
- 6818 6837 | 0.036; 29.6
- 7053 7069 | -0.054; 30.8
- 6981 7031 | -0.039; 30.7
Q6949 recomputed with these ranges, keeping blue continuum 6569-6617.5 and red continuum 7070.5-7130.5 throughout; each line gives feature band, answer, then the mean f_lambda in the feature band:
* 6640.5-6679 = 0.13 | 30.1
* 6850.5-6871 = 0.07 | 29.8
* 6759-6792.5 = 0.12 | 29.3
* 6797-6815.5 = 0.09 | 29.7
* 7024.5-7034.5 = -0.06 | 31.7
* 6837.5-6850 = 0.11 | 28.9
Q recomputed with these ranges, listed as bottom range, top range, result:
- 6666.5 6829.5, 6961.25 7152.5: 1.08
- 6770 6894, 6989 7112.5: 1.08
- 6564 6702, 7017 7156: 1.03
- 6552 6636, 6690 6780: 0.85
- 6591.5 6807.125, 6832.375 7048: 1.06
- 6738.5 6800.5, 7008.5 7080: 1.13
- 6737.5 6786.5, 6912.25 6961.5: 1.07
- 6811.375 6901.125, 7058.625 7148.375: 1.05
